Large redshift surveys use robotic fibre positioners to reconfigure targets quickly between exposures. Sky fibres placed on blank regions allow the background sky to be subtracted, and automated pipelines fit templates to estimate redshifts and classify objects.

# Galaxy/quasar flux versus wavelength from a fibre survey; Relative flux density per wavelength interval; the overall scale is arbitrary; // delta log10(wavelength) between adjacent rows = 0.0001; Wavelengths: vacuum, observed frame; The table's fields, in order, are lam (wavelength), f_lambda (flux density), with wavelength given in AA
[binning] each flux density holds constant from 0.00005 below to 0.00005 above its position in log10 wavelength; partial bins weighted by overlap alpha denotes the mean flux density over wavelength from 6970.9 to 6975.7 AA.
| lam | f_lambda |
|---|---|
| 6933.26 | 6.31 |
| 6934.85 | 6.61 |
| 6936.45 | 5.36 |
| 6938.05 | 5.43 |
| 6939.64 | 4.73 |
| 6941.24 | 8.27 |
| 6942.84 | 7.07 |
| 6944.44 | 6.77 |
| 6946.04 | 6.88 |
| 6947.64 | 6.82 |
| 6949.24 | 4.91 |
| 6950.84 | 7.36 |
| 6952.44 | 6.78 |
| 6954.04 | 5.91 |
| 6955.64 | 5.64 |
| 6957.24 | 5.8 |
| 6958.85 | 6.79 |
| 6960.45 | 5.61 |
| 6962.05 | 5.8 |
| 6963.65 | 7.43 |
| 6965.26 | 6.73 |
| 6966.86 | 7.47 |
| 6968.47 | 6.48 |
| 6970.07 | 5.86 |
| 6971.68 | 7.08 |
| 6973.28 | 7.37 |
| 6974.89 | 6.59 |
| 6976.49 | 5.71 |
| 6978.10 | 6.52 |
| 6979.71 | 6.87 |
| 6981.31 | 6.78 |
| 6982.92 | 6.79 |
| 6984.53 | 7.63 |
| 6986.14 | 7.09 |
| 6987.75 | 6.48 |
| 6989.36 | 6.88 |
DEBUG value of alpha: 7.02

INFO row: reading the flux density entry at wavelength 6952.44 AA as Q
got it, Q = 6.78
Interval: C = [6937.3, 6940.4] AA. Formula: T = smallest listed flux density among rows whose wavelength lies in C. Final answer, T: 4.73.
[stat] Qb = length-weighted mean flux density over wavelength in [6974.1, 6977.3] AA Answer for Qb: 6.15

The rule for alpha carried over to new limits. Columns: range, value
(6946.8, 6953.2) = 6.47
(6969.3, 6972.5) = 6.48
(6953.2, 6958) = 5.8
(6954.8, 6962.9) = 5.94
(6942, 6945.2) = 6.93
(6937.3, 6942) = 6.14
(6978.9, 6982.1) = 6.83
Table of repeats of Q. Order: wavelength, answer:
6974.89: 6.59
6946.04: 6.88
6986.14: 7.09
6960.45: 5.61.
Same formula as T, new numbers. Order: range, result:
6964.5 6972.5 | 5.86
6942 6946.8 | 6.77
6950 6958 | 5.64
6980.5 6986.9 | 6.78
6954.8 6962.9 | 5.61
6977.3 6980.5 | 6.52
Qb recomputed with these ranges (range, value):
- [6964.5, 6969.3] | 6.89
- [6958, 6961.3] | 6.18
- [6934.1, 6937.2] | 5.98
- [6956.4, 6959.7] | 6.27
